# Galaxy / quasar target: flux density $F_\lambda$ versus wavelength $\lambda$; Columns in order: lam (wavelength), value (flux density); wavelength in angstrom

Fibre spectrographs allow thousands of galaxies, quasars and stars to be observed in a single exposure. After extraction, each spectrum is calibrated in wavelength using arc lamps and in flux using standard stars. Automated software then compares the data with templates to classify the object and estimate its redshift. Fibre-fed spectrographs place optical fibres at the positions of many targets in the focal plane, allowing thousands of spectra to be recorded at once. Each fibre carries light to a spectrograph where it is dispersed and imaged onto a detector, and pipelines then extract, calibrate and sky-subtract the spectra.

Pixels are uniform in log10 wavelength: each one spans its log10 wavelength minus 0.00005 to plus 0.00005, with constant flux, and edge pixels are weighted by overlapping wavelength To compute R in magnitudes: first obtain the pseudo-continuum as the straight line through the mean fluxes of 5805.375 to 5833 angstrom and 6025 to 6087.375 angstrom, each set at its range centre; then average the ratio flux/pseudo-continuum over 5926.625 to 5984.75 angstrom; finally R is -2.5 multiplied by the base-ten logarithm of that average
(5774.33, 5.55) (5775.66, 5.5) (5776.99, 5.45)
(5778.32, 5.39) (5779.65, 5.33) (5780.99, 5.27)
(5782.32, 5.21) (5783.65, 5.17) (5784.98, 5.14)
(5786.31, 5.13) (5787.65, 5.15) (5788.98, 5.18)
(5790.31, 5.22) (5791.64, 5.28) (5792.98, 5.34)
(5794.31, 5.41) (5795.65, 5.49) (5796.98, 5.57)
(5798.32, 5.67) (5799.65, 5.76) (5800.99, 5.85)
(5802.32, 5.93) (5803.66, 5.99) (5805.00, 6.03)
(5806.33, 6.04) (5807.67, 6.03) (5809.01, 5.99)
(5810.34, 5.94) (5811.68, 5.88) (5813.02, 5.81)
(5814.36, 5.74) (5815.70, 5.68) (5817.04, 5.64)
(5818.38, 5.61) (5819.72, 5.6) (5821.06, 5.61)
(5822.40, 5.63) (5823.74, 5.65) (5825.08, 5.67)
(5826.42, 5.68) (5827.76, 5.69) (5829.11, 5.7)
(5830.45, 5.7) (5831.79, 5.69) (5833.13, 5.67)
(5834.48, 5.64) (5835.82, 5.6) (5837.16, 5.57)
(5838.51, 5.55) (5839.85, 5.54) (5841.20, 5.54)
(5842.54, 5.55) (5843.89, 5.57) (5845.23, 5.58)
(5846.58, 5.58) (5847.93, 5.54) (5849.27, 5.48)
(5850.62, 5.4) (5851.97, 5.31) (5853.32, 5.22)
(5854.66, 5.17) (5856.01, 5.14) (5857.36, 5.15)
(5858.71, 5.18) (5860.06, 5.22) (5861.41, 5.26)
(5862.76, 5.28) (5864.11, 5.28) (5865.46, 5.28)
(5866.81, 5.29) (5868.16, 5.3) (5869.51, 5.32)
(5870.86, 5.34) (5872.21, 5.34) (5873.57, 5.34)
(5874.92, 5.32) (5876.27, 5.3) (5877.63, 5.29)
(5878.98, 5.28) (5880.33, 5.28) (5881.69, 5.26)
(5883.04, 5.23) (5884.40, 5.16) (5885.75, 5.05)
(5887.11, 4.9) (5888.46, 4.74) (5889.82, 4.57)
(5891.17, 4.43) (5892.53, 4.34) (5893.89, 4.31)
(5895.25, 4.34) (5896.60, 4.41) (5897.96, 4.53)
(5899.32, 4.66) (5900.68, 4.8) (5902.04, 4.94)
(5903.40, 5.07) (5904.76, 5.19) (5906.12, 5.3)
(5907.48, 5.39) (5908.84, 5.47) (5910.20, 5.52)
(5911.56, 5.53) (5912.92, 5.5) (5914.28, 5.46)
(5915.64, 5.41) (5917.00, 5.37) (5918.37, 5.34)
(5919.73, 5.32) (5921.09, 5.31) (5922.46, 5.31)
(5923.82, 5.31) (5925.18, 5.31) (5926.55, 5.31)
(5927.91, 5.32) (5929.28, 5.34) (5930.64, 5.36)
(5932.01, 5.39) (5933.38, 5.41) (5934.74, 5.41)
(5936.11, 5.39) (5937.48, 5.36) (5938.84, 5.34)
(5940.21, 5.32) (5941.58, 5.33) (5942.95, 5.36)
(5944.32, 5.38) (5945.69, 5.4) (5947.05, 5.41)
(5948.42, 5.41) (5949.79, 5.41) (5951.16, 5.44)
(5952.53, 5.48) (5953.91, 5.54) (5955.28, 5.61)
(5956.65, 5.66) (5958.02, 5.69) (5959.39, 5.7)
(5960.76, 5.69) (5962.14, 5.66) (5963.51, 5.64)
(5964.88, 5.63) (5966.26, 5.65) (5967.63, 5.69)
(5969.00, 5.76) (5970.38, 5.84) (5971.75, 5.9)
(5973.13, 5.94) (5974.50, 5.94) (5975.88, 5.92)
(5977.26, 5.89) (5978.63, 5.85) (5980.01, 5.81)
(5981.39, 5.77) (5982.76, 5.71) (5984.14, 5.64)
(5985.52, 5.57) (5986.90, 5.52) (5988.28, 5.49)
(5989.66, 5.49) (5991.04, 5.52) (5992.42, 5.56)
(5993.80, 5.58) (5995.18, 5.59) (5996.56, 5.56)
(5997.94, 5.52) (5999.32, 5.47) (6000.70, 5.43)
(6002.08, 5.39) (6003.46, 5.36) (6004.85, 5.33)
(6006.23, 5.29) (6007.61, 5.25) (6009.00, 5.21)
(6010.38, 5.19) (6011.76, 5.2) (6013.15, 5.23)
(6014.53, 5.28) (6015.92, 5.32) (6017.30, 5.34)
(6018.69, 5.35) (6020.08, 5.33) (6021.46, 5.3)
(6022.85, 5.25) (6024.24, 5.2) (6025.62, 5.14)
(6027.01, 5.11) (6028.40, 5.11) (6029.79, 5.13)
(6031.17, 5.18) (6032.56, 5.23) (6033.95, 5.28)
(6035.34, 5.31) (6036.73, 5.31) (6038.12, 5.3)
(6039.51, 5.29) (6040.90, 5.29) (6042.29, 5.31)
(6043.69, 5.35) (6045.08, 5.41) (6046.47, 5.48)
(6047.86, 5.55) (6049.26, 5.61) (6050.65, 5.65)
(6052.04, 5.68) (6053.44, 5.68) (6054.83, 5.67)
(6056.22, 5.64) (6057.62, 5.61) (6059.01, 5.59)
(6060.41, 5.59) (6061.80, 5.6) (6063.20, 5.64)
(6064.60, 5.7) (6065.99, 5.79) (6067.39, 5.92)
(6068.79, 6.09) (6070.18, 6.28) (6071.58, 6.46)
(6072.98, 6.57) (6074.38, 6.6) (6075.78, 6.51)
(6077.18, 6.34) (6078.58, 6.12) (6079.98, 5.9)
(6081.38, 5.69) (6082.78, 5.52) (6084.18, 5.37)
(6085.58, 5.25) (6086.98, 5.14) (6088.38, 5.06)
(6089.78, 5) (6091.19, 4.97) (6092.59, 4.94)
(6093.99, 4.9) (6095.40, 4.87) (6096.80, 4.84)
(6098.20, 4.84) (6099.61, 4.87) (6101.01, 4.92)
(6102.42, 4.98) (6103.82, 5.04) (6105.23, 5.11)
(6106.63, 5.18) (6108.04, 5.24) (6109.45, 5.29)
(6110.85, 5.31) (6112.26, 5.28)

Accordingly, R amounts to 0.02 mag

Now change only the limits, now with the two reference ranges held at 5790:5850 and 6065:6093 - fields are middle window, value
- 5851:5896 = 0.12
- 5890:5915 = 0.15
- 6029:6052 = 0.08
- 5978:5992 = 0.02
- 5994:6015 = 0.08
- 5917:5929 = 0.08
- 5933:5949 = 0.07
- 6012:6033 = 0.10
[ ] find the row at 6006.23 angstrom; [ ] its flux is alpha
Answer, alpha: 5.29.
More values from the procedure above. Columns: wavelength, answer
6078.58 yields 6.12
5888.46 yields 4.74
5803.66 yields 5.99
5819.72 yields 5.6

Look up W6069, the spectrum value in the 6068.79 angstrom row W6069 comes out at 6.09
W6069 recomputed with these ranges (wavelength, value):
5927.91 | 5.32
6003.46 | 5.36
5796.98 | 5.57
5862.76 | 5.28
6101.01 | 4.92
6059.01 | 5.59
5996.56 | 5.56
